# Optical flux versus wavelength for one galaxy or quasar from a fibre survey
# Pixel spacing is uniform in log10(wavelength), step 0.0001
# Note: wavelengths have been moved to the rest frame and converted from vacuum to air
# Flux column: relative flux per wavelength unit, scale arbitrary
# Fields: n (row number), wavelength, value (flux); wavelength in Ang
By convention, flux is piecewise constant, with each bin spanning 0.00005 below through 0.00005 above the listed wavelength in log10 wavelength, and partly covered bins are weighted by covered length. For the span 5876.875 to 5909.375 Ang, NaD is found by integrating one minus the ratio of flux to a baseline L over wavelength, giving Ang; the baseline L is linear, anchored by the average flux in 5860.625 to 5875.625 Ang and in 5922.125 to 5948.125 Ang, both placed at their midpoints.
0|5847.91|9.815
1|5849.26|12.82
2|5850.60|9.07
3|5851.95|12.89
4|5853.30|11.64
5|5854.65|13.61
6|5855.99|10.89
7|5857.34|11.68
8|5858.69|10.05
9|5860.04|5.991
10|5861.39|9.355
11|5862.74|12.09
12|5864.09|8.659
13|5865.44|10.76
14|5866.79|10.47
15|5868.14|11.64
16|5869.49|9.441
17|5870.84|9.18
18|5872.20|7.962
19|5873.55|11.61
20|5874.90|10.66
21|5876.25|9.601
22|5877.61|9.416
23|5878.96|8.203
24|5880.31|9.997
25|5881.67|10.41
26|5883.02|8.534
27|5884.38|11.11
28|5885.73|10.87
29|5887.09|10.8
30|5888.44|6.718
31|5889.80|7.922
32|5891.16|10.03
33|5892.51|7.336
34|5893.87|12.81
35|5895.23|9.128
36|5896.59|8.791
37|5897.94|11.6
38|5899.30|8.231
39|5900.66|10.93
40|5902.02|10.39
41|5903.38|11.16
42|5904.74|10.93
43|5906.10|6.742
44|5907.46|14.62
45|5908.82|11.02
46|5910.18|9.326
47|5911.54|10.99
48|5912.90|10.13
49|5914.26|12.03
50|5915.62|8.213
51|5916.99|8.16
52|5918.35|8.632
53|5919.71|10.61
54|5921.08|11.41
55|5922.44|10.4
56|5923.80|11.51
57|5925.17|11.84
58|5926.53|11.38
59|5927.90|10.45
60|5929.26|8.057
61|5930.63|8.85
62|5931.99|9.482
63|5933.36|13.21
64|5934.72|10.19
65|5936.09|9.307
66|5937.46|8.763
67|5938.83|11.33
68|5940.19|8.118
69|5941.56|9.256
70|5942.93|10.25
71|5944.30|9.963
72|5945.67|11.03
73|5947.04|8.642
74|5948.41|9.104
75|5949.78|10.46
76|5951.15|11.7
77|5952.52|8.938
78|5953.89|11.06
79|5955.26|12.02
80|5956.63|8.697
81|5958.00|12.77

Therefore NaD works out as 0.7 Ang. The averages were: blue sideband 10.1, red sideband 10.1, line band 9.9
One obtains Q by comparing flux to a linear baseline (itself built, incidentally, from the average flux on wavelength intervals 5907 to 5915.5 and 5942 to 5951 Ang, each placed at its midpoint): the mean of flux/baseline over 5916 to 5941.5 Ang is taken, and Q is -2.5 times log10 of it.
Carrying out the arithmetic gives 0.05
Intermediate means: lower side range 11.1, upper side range 9.99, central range 10.1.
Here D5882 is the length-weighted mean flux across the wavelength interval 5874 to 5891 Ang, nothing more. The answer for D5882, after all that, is 9.56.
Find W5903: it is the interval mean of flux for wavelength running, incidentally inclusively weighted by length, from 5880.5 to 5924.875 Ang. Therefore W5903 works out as 10.1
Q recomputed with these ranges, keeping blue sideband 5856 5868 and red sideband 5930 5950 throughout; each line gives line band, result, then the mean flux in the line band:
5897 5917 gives -0.05 mag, 10.3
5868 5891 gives 0.04 mag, 9.61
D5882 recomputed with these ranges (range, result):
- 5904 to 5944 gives 10.2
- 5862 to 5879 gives 10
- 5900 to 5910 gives 10.8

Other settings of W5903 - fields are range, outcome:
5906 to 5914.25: 10.9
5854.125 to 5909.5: 10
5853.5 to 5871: 10.4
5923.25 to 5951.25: 10.1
